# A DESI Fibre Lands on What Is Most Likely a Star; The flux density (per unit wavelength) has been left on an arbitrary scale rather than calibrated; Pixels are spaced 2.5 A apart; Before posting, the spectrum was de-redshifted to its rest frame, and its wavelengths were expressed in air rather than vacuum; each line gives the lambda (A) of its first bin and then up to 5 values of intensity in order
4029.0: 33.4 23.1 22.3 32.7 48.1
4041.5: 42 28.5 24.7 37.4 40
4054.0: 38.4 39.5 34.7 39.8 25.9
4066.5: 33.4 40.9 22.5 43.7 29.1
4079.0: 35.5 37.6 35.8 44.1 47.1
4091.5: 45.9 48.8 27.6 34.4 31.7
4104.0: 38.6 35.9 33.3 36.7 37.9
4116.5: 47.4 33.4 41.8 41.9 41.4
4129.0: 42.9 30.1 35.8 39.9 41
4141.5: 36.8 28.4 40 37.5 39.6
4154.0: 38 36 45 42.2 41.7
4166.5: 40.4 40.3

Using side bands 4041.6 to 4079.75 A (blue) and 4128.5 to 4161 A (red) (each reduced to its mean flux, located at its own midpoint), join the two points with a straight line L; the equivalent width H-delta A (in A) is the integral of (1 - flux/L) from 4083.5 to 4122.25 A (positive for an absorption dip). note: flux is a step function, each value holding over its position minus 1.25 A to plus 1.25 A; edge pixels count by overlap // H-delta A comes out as -2.9 A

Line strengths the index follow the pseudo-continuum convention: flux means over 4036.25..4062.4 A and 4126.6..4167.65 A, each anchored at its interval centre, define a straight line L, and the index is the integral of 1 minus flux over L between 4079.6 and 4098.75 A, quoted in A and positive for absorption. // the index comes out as -1.4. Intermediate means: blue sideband 37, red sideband 38.5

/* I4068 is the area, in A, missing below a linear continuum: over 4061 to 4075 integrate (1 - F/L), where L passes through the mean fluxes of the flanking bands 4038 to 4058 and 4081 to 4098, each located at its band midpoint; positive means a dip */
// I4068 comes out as 1.8 A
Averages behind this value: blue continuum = 37.2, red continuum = 41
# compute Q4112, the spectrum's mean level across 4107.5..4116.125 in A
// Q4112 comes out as 37.1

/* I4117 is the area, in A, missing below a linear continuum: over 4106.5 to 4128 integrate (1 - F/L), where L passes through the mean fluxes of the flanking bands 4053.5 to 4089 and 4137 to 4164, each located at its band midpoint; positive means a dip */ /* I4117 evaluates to -0.8 A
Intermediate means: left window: 36.1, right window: 38.6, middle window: 39.1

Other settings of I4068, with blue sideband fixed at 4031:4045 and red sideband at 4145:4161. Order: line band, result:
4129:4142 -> 0.4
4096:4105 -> 0.8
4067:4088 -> -0.4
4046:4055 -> -0.5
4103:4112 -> 0.2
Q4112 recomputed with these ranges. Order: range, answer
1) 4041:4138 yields 37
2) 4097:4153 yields 37.4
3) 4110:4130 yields 40.3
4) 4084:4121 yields 38.7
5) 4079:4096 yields 42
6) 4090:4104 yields 37.9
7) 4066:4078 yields 34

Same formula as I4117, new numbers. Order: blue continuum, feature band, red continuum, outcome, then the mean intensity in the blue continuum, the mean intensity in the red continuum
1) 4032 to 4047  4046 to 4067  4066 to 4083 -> -0.91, 33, 34.7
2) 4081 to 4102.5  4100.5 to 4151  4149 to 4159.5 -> 1.93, 39.4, 39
